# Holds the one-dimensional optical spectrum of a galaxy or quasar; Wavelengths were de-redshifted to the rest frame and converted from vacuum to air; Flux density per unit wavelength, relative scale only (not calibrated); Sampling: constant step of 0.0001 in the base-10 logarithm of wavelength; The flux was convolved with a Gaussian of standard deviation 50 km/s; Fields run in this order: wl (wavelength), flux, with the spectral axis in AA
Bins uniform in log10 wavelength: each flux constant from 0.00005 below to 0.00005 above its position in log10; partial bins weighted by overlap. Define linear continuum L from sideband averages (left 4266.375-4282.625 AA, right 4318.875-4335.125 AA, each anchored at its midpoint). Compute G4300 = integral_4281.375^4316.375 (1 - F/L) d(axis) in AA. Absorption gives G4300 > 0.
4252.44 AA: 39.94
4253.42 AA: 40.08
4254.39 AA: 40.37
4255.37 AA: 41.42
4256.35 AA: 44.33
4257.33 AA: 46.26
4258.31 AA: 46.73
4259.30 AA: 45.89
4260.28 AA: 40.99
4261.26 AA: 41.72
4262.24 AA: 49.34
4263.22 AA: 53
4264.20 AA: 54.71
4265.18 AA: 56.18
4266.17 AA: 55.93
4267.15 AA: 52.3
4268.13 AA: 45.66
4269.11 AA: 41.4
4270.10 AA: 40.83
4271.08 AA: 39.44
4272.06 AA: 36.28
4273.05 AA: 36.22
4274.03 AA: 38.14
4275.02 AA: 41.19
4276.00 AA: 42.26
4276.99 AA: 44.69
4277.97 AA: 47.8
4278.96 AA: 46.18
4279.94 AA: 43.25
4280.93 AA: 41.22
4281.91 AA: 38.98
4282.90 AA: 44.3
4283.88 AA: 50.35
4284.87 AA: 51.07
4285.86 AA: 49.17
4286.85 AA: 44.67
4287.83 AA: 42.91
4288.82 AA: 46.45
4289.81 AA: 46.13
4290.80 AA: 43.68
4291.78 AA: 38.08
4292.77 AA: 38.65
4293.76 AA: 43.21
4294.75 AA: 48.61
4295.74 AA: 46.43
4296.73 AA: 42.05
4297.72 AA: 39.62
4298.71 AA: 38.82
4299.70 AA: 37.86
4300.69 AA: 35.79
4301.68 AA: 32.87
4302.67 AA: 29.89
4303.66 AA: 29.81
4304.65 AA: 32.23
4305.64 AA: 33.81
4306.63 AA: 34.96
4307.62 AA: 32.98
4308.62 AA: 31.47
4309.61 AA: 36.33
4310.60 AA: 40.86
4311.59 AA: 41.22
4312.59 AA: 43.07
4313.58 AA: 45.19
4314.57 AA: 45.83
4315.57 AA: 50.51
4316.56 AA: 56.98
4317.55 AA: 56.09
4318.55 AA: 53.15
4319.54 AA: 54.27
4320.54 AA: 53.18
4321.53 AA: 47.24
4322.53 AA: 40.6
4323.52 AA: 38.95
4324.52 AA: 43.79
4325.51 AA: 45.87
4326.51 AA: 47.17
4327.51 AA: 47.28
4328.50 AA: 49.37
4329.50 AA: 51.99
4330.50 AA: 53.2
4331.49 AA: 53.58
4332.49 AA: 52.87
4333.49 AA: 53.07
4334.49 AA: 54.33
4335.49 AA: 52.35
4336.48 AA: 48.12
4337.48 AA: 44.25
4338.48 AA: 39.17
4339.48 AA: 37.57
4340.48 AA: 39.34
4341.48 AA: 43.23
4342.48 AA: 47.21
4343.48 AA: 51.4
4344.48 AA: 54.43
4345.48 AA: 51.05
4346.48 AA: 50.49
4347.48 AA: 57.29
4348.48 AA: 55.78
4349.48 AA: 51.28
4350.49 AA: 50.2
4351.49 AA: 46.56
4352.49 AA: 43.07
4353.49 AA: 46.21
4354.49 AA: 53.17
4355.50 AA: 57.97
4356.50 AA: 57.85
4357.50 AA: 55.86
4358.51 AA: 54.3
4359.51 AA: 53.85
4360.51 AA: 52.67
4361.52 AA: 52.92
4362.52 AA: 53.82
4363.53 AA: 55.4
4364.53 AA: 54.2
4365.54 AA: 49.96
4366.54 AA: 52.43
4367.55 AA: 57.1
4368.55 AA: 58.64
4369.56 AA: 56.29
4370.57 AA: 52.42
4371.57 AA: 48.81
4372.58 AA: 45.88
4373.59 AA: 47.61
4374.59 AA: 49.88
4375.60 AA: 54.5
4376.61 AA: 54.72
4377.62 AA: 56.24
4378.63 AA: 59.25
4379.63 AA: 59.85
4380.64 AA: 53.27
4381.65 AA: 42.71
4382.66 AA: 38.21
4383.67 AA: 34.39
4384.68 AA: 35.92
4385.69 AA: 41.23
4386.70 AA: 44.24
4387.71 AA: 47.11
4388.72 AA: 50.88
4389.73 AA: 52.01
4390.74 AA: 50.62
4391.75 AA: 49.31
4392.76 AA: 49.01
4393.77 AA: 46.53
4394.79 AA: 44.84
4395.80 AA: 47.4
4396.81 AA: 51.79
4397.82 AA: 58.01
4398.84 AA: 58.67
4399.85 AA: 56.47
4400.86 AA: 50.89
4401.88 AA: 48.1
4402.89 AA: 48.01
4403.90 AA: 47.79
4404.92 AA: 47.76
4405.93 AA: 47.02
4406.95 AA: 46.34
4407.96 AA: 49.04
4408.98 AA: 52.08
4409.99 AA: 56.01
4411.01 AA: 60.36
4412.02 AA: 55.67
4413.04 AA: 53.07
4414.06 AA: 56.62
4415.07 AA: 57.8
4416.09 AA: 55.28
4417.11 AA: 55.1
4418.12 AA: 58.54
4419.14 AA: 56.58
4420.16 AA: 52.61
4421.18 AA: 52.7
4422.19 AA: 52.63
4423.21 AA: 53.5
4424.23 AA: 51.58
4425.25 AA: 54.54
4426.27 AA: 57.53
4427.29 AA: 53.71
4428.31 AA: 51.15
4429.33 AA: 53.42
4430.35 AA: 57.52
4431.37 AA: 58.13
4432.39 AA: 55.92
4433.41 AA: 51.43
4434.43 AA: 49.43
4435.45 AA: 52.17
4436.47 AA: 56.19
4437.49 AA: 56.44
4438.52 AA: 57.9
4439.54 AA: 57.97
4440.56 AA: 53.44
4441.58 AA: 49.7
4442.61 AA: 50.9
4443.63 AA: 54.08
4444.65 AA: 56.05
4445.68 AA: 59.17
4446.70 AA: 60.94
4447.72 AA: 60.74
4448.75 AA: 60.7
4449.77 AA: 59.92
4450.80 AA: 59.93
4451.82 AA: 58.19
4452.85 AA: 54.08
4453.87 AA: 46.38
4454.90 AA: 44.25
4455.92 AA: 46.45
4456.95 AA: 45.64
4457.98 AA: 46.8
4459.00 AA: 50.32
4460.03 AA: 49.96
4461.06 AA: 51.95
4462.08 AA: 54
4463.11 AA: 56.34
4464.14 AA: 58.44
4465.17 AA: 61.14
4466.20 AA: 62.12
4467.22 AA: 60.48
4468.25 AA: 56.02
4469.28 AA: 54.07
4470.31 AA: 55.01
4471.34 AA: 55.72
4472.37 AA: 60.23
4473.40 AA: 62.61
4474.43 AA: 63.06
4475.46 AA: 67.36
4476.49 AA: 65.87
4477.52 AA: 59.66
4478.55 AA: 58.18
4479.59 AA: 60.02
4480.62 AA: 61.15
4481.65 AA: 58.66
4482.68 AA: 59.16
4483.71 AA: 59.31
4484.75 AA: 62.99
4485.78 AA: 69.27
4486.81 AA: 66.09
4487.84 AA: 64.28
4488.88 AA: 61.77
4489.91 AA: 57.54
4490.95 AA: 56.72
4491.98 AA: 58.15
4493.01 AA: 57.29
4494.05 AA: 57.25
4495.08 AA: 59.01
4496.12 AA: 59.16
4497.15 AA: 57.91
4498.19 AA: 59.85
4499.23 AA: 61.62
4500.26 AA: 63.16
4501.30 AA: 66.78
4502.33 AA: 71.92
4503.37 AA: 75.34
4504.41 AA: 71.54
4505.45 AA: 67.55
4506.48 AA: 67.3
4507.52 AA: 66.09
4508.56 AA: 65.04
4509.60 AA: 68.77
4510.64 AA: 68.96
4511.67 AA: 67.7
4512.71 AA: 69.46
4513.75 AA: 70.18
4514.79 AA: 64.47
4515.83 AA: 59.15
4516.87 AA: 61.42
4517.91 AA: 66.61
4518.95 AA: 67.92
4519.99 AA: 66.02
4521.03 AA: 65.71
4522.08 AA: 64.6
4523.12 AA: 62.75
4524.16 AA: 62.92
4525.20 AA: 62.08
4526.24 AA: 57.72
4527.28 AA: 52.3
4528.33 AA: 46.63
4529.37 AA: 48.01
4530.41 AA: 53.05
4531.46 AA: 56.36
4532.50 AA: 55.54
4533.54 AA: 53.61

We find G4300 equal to 3.5 AA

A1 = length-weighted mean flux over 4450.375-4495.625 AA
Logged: 57.6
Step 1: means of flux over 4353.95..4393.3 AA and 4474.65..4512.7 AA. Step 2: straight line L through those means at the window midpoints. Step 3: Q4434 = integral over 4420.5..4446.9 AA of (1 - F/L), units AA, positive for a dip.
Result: 1.29 AA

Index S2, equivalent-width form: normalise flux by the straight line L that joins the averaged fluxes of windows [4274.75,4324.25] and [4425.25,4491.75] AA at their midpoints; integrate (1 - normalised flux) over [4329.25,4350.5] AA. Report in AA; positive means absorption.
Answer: -1.5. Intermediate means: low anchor 42.7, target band 49.6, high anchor 56.8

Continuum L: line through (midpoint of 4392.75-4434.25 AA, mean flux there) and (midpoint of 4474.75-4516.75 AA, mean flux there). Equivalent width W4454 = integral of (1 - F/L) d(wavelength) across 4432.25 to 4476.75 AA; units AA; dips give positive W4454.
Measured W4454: 2.01 AA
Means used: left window 53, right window 63.5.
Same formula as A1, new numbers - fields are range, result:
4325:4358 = 49.8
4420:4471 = 54.5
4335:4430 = 51.1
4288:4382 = 47.6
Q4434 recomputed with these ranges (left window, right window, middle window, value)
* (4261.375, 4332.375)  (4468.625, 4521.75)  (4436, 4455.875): 1.01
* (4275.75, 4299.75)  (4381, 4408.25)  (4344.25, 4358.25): -1.85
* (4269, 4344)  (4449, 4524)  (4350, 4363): -1.00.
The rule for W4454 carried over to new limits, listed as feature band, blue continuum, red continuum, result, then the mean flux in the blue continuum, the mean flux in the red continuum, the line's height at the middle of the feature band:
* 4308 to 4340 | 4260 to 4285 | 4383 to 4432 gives 0.3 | 45.1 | 51.4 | 47.5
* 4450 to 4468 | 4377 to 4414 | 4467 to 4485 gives 1.3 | 49.8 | 59.9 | 57.8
